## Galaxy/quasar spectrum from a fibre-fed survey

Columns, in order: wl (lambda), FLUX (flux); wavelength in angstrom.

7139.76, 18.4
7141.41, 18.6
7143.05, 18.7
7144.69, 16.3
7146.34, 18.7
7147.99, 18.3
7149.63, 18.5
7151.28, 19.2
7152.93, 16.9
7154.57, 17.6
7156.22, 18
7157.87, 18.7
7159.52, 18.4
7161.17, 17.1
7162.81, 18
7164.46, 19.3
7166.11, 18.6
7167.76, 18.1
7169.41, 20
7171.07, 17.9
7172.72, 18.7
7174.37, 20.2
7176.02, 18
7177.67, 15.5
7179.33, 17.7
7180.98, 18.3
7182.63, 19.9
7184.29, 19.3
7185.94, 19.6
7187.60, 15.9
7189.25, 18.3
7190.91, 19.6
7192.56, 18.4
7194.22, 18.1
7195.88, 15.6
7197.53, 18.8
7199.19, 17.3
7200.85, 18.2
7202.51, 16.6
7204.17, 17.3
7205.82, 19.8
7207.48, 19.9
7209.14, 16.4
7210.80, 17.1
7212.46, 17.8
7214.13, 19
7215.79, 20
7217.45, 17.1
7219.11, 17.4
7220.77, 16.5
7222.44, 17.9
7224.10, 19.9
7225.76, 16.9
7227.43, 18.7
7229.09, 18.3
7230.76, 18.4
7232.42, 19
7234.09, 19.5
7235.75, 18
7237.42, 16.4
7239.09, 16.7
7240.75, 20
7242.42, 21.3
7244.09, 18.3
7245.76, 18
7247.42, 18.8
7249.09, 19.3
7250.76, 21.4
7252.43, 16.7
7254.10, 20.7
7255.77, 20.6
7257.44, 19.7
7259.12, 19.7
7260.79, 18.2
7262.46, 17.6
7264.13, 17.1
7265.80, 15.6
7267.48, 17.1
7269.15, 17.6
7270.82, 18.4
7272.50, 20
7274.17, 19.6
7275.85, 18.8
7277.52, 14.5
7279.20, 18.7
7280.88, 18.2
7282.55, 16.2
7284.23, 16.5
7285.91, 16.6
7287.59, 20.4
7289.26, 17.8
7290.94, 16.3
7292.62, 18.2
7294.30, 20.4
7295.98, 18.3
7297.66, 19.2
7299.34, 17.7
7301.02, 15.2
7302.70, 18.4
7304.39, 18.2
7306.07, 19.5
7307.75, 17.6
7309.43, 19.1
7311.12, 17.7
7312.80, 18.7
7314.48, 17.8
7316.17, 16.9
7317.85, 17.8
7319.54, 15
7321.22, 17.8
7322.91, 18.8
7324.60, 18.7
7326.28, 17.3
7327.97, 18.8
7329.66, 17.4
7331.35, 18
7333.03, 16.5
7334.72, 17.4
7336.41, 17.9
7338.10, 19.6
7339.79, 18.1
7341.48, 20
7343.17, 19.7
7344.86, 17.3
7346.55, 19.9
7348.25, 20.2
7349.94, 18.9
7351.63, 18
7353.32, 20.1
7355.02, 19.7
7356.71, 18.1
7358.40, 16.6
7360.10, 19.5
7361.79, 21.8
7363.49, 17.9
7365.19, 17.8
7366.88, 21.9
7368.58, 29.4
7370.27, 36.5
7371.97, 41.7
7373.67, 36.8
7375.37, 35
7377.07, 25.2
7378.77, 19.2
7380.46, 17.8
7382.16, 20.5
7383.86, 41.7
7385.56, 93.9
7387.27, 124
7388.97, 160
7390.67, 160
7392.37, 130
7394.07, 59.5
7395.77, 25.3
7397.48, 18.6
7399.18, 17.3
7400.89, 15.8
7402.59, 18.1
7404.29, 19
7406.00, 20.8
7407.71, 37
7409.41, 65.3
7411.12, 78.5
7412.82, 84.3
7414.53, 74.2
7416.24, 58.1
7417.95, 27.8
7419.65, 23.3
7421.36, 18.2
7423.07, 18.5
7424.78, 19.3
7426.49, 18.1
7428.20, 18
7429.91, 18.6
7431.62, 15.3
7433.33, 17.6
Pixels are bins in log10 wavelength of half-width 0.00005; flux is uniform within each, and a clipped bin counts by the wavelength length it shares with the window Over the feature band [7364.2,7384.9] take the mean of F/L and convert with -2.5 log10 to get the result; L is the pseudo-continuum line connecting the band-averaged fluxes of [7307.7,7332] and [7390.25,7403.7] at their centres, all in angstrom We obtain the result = 0.39 mag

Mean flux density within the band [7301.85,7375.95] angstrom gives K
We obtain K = 20.4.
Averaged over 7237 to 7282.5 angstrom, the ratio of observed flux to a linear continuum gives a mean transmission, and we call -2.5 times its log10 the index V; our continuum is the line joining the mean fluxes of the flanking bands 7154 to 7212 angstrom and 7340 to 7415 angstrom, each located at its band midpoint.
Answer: 0.41 mag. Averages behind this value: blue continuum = 18.2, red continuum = 40.9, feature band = 18.5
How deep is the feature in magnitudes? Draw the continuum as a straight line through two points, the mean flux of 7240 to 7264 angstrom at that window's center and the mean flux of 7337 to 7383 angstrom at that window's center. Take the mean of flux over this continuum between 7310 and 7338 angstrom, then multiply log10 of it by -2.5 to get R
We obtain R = 0.20 mag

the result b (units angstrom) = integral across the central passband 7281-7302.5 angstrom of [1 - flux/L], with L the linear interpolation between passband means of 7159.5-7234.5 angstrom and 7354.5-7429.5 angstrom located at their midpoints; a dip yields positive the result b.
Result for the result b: 8.7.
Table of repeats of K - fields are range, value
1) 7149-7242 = 18.2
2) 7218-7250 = 18.4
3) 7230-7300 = 18.4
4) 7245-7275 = 18.7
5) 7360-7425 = 45.9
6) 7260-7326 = 17.8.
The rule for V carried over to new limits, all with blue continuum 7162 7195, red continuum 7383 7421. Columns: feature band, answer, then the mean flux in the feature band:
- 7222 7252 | 0.50 mag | 18.7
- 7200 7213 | 0.31 mag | 17.9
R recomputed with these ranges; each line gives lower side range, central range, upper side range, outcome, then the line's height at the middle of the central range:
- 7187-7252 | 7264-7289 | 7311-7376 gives 0.10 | 19.4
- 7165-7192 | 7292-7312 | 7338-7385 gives 0.20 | 22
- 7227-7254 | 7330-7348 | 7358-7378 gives 0.33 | 25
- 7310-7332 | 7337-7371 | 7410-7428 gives 0.25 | 25.7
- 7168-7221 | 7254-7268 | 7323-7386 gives 0.11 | 20.3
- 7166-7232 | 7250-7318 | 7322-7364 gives 0.02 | 18.5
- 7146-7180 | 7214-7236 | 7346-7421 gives 0.34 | 25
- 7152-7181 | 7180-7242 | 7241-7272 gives 0.02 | 18.4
